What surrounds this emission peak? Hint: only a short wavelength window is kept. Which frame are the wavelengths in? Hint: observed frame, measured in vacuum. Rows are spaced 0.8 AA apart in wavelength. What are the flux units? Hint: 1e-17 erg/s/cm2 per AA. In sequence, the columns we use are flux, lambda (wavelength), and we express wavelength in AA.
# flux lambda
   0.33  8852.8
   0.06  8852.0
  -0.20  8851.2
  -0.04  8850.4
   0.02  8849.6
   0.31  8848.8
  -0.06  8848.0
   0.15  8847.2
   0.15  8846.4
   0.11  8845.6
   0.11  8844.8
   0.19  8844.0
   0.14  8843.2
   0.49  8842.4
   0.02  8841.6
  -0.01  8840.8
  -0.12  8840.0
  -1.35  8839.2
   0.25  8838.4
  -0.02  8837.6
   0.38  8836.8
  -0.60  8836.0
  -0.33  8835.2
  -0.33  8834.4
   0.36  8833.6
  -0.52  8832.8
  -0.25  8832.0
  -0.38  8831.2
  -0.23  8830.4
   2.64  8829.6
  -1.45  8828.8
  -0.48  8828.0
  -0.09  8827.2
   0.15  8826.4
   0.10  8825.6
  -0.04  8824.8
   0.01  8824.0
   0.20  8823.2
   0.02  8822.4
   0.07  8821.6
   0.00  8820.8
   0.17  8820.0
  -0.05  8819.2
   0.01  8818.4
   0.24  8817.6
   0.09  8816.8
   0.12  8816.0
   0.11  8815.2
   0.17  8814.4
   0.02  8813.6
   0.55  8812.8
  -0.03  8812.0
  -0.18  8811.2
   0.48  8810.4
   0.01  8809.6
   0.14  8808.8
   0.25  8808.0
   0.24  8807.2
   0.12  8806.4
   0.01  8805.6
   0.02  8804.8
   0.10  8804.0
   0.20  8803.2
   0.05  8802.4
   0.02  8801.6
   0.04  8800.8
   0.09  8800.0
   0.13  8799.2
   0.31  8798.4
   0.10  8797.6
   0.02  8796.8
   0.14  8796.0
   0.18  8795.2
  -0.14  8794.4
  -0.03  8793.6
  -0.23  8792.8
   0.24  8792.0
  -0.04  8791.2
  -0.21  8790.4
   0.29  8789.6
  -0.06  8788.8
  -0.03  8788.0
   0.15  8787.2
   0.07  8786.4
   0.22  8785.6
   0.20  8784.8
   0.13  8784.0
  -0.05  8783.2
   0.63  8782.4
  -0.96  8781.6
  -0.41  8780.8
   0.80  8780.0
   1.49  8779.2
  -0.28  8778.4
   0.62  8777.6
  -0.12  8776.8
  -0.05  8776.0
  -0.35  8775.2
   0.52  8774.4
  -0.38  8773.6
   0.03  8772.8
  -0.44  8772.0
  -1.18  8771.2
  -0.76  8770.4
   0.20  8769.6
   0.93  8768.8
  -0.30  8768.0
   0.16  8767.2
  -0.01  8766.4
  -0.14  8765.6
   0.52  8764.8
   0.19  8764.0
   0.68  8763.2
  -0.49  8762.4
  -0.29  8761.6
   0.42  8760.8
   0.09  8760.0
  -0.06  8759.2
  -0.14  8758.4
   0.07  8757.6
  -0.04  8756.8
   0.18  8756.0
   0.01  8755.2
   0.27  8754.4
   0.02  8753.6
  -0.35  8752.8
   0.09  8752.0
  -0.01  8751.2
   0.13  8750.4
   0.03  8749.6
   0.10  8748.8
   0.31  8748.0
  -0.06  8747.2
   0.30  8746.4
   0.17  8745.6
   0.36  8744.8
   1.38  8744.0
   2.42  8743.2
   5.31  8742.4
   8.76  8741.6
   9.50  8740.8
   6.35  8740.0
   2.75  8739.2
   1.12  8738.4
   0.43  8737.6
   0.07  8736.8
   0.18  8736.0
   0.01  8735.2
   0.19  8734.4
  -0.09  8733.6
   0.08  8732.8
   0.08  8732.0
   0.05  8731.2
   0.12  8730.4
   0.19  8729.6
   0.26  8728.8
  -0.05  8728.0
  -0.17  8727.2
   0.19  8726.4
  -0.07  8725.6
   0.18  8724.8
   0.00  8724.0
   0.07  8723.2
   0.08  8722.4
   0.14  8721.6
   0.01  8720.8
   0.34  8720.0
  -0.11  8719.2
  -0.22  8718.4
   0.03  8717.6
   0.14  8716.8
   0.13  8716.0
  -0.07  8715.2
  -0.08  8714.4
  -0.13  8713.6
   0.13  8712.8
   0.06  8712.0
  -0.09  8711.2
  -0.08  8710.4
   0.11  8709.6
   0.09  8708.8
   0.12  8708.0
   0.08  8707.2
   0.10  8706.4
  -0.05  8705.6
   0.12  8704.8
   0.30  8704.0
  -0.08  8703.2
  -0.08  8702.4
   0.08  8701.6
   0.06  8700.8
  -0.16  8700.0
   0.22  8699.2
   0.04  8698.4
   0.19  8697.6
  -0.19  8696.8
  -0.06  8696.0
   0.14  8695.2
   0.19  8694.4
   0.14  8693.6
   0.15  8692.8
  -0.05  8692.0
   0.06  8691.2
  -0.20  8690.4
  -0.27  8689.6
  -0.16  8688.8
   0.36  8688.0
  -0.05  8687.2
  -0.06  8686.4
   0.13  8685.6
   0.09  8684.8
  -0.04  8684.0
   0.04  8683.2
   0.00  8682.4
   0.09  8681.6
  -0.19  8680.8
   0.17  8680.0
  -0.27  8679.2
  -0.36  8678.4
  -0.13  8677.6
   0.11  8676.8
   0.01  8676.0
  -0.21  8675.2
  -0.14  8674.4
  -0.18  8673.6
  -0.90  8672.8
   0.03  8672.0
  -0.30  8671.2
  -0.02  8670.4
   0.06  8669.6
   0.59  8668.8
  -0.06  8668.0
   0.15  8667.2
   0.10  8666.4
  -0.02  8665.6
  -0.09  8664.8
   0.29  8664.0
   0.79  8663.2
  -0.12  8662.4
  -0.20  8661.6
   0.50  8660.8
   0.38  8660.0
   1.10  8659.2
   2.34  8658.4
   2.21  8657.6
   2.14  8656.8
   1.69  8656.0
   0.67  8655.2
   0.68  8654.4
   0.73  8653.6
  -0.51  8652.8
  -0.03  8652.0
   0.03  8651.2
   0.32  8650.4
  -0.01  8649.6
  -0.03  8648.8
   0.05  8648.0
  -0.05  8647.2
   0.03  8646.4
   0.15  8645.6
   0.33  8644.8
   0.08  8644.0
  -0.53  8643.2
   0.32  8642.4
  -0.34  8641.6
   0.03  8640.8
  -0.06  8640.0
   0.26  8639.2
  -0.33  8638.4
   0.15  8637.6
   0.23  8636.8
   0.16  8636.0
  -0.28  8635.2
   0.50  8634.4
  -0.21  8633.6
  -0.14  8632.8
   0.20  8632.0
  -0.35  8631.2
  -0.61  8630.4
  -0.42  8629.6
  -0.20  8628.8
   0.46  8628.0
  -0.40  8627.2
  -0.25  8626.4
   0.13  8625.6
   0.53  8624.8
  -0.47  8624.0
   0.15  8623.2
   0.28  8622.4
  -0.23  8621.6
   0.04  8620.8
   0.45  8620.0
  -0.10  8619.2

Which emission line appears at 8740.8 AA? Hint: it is [O III] 5007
